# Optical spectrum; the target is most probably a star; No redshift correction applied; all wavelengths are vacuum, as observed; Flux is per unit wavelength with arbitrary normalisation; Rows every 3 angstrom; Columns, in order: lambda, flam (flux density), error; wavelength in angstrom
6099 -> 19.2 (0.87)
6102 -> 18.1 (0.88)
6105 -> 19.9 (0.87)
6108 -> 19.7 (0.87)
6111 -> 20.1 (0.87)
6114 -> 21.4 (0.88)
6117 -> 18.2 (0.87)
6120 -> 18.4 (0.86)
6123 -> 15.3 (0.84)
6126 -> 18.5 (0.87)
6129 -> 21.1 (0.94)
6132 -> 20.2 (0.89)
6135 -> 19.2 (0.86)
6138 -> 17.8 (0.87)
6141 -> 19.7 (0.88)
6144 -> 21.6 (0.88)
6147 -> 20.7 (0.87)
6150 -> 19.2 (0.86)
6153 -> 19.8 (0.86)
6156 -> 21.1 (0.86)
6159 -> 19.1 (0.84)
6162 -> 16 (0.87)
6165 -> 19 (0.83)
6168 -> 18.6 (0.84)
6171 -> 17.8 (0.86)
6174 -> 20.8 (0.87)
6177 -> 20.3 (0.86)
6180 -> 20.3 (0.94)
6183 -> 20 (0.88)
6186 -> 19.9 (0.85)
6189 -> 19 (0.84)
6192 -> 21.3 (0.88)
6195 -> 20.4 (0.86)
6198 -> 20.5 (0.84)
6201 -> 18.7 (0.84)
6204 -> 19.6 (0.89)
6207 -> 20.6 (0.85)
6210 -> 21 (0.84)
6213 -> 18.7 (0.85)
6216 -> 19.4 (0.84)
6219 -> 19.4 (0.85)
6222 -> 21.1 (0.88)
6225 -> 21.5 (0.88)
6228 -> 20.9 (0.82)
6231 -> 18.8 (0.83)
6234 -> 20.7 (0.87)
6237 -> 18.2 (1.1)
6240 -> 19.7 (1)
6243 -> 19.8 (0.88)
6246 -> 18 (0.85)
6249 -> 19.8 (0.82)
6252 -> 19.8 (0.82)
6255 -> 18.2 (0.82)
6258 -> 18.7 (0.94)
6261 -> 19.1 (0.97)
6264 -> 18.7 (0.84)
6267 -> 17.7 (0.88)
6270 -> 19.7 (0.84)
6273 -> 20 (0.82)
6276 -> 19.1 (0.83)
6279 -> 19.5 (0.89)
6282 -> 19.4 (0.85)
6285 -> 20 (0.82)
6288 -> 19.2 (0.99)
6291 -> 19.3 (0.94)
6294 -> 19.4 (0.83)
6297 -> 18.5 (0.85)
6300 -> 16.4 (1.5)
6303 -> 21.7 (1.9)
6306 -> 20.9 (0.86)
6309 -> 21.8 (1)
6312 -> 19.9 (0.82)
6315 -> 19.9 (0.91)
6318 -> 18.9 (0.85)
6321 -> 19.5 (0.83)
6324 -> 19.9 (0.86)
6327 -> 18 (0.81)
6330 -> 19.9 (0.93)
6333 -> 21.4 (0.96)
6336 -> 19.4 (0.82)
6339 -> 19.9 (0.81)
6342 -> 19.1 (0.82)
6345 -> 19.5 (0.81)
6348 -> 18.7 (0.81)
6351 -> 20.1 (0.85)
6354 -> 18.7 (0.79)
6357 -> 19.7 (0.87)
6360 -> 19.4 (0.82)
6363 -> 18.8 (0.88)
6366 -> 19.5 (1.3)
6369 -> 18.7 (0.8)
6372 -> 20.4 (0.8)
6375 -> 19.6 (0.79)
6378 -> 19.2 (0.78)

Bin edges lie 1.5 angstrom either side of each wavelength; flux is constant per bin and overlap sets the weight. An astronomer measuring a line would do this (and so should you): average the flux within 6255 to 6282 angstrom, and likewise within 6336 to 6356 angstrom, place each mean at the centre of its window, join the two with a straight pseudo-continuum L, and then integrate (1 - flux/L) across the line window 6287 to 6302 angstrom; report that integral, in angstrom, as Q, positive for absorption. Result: 0.4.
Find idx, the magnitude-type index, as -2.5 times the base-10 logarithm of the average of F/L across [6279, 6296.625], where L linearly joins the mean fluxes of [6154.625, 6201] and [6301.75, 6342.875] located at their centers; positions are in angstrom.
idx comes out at 0.03 mag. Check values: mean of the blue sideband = 19.6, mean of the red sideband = 20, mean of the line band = 19.4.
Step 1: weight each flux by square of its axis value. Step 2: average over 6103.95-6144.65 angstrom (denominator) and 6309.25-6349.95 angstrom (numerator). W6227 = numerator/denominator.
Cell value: 1.1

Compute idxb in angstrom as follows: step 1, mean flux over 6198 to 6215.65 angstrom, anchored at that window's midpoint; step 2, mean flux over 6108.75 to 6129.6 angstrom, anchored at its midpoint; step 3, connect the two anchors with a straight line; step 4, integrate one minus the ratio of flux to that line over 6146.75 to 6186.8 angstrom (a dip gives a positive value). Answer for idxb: -0.1 angstrom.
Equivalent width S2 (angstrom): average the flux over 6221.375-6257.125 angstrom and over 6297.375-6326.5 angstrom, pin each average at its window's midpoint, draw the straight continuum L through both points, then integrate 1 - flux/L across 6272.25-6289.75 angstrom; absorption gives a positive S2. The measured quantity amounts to 0.2 angstrom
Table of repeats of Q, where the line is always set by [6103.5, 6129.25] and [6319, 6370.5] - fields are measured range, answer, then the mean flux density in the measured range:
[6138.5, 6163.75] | -0.6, 19.6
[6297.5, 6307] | -0.1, 19.5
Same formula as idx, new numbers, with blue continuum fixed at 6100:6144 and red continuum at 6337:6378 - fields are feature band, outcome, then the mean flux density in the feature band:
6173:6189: -0.05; 20.1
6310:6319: -0.02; 19.7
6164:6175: 0.02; 19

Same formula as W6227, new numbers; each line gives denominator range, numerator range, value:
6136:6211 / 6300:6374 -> 1.05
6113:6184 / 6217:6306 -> 1.04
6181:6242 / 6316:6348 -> 1.02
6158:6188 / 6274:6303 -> 1.04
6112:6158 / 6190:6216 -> 1.05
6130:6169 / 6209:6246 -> 1.05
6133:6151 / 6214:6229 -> 1.06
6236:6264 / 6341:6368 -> 1.05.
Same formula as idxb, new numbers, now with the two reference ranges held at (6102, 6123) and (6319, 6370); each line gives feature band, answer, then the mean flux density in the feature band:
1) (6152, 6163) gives 0.1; 19.1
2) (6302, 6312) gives -0.9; 21.2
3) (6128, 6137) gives -0.4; 20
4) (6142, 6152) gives -0.6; 20.4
